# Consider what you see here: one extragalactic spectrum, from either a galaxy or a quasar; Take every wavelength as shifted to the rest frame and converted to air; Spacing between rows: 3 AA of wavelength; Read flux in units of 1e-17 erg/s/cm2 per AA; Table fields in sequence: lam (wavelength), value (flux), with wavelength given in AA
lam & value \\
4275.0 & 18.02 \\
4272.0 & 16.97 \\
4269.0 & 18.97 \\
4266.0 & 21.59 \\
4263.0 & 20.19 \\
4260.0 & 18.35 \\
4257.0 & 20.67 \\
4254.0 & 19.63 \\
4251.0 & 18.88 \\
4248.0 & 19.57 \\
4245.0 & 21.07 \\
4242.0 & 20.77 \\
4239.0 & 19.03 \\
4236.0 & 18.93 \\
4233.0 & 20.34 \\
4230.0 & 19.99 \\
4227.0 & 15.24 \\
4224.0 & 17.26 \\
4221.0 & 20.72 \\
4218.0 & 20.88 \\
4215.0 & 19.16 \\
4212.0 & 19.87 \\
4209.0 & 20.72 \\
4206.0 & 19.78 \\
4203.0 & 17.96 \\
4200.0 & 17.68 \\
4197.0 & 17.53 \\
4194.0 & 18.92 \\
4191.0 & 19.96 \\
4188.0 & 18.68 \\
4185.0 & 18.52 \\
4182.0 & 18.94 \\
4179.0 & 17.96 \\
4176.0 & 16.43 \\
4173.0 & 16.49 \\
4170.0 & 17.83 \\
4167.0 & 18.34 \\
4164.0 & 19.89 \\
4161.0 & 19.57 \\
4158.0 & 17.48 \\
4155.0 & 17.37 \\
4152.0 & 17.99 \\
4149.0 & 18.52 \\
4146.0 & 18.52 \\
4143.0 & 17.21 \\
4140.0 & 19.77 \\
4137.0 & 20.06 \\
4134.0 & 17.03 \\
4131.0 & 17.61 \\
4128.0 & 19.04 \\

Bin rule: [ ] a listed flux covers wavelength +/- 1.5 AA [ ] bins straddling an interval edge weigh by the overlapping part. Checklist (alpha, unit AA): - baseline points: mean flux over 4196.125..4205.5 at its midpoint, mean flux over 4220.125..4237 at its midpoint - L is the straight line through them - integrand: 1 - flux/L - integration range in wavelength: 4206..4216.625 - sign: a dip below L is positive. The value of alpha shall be -0.98 AA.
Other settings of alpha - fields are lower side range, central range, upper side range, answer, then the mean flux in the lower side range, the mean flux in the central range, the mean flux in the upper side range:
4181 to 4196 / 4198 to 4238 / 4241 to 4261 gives 0.6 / 19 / 19.1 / 19.9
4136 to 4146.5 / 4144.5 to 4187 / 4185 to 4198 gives 1.6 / 18.9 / 18.1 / 18.8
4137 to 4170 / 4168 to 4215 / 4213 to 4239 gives 0.8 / 18.5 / 18.5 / 19.1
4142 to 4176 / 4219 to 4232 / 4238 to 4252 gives 0.7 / 18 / 18.5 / 19.9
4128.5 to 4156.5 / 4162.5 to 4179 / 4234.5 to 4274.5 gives 0.7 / 18.3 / 17.8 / 19.5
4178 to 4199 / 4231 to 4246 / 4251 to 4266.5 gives -0.4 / 18.6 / 20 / 19.9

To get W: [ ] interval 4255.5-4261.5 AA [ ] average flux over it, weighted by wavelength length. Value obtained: 19.5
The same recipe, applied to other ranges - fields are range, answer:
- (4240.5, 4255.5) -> 20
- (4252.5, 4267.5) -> 20.1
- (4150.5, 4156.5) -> 17.7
